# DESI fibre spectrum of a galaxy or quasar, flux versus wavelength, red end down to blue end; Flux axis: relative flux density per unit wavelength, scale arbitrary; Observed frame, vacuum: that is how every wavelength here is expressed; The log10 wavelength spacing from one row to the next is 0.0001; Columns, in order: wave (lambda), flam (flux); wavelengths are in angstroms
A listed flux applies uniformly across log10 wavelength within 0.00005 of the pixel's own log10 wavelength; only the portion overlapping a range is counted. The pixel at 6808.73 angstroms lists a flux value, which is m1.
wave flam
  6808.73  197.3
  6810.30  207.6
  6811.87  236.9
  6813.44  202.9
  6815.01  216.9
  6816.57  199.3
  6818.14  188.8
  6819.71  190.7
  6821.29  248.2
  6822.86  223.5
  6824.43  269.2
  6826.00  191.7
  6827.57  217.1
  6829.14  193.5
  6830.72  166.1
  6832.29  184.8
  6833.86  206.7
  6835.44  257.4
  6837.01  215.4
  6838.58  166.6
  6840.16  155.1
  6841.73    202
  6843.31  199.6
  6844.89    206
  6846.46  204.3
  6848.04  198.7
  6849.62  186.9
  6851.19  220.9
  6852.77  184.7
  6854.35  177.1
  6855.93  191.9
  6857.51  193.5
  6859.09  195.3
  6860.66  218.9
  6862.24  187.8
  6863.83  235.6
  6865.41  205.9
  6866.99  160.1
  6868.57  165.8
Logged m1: 197.3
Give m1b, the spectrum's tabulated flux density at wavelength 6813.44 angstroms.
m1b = 202.9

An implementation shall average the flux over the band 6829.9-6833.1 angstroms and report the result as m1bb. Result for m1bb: 176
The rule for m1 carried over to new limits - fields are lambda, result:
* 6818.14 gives 188.8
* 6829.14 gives 193.5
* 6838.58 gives 166.6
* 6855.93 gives 191.9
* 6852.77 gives 184.7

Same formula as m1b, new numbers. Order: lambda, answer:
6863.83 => 235.6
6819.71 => 190.7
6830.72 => 166.1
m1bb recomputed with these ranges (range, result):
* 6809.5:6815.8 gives 216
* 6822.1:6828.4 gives 225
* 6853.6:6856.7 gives 184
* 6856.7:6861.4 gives 203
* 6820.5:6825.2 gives 247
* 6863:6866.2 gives 220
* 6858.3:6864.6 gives 209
